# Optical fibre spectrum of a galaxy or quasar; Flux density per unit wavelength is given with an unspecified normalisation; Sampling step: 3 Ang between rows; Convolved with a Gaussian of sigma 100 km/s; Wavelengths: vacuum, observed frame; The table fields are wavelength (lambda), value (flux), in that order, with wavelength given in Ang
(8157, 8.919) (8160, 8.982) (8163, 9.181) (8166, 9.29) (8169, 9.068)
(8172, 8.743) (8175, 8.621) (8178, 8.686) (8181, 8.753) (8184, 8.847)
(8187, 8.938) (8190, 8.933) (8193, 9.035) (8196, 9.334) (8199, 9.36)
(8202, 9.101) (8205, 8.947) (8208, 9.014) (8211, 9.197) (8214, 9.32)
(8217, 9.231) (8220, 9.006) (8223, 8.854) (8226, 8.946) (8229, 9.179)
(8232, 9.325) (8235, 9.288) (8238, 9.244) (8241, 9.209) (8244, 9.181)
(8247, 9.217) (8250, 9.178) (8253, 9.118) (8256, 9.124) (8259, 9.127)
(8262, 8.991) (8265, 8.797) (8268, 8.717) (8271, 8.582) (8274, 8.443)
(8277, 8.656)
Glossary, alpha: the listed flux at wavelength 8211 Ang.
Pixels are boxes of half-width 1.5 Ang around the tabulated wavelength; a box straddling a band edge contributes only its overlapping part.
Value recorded 9.197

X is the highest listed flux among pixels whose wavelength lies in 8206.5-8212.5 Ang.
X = 9.197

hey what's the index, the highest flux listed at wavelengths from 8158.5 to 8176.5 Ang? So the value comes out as 9.29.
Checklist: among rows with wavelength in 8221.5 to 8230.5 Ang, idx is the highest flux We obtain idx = 9.179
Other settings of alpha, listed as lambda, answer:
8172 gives 8.743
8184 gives 8.847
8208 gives 9.014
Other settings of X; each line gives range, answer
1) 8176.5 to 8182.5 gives 8.753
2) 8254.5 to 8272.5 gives 9.127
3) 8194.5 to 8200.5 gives 9.36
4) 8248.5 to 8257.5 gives 9.178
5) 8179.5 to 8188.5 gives 8.938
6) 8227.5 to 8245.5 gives 9.325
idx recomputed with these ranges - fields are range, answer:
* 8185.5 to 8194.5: 9.035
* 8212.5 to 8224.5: 9.32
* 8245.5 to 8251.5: 9.217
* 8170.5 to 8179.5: 8.743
